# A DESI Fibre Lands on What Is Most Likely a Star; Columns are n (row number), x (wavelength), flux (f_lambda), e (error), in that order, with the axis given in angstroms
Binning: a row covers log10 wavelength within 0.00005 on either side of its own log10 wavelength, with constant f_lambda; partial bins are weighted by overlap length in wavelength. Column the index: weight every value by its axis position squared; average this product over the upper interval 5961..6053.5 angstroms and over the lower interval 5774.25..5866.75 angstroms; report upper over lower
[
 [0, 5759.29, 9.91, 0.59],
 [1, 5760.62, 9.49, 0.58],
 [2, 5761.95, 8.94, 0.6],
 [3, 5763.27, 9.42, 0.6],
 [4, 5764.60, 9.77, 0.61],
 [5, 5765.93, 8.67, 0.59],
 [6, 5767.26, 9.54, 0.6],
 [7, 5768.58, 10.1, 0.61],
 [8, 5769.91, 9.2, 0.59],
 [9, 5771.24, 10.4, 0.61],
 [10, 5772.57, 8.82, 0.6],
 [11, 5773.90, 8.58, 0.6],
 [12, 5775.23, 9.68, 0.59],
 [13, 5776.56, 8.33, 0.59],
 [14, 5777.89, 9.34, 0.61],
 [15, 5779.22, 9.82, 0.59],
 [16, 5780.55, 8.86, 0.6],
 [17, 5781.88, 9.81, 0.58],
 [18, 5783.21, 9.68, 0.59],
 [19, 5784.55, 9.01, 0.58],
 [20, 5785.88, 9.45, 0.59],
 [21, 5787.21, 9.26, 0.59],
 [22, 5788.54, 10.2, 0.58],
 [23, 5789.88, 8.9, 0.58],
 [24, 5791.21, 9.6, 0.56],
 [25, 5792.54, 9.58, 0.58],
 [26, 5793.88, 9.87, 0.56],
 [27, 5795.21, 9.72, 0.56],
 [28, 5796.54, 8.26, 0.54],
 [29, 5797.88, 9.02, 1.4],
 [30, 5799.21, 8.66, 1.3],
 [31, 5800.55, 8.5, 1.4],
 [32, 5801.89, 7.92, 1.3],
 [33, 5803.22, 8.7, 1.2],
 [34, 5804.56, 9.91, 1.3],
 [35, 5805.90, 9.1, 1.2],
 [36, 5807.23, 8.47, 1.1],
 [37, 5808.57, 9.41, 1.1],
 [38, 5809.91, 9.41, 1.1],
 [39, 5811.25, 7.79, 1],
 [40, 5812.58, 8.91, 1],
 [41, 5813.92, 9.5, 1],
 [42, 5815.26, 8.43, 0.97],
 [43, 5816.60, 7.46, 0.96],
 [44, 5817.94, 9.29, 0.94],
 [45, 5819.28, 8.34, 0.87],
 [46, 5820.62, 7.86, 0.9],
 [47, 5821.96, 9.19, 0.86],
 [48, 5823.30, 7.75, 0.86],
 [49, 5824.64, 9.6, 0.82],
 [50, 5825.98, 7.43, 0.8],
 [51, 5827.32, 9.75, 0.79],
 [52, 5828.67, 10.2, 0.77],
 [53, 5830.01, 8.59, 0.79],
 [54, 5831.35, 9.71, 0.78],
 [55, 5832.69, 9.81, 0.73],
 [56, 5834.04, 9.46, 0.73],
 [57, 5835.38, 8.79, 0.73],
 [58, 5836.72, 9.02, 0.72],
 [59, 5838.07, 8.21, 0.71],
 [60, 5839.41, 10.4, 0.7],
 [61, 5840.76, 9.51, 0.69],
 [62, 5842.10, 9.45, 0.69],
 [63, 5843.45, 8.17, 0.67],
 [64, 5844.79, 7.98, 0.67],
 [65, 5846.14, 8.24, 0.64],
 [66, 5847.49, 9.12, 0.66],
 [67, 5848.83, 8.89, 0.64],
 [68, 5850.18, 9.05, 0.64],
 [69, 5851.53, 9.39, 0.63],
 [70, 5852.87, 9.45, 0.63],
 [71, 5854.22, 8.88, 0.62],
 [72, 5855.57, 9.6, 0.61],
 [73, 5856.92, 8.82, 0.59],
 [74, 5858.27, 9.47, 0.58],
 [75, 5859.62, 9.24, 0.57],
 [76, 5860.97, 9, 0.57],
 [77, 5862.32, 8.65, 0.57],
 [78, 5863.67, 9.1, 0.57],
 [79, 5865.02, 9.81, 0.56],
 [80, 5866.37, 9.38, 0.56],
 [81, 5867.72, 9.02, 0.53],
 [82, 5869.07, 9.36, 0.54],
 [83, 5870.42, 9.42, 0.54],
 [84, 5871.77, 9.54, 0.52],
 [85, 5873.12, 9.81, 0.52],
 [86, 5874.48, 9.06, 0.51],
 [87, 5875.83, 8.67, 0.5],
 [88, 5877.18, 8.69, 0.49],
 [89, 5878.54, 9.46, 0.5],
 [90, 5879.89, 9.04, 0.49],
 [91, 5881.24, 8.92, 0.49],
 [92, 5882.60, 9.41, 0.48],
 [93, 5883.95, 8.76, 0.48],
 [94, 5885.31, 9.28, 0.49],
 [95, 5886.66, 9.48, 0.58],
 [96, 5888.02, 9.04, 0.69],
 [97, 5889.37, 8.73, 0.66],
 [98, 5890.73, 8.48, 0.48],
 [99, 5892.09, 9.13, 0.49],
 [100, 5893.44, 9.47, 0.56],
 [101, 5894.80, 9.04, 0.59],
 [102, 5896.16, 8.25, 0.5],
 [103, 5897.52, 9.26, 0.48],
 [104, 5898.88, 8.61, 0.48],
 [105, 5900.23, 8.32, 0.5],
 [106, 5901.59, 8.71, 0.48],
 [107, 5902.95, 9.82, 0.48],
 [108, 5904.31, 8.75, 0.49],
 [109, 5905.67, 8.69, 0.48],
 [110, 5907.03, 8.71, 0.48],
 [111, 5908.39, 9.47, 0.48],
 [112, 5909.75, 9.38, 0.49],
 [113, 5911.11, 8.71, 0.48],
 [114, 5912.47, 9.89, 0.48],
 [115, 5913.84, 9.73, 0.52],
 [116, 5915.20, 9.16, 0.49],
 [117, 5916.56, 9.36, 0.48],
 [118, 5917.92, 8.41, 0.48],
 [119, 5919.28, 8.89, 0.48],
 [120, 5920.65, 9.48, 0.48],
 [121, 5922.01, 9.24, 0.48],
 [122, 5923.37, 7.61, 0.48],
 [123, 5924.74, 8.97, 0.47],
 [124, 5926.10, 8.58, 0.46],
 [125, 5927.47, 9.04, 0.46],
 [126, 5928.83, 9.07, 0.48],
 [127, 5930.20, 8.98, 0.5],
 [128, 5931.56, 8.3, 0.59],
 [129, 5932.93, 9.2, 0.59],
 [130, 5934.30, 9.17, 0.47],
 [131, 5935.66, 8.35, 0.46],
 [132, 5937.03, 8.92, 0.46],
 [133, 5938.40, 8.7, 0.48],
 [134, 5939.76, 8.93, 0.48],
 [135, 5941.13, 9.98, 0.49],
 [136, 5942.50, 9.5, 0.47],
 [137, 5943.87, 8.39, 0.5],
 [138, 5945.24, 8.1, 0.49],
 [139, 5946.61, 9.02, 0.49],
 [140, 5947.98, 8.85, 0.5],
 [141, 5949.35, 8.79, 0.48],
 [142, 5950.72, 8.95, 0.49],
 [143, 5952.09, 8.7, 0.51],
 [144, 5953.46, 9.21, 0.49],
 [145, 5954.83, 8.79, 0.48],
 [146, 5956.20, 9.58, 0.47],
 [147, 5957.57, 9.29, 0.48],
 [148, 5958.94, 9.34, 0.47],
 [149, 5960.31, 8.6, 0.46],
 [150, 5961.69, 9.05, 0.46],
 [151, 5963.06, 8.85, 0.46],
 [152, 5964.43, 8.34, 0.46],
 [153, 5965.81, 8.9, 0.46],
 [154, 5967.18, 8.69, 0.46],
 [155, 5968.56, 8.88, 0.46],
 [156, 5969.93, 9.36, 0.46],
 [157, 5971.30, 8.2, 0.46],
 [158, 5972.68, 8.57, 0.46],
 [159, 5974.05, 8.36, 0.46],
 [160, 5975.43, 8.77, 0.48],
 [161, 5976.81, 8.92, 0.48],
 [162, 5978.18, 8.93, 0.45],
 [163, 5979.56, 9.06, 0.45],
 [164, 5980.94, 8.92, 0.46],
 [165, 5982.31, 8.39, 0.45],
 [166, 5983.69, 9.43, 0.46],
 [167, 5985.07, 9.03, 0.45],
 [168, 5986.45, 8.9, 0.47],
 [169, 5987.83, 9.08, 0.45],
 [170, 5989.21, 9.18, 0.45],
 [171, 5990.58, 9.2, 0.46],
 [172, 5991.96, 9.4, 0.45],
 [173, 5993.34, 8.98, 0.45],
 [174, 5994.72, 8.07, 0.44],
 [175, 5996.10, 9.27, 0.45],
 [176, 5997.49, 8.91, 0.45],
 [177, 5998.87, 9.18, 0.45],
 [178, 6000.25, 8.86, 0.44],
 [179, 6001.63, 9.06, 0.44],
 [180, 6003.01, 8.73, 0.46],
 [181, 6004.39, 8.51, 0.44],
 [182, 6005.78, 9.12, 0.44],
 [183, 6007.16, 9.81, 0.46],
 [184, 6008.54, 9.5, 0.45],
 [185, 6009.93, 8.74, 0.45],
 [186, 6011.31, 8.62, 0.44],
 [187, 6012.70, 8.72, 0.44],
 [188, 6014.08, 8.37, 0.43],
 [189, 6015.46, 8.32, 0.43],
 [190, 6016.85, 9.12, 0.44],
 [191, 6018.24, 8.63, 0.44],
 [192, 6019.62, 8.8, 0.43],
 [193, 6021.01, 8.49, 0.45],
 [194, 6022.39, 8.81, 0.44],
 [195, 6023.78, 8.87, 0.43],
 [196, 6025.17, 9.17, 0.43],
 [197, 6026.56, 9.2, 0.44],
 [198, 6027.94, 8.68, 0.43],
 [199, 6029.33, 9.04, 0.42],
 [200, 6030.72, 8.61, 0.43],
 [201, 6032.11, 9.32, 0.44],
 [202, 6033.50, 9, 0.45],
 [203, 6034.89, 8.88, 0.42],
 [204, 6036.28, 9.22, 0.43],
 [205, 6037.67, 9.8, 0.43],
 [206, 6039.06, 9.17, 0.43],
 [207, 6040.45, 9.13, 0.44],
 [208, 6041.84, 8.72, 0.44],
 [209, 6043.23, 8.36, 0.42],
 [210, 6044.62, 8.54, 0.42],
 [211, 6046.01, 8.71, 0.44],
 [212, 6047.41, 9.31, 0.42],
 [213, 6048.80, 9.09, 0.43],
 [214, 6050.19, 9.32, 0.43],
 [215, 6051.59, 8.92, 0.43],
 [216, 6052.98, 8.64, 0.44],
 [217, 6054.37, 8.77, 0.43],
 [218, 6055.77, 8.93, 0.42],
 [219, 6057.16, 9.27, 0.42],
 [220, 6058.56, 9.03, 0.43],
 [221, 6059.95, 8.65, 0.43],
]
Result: 1.0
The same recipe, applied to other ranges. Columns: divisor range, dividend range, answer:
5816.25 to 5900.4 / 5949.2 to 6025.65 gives 1.03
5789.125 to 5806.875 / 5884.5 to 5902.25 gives 1.02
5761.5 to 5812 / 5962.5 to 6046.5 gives 1.04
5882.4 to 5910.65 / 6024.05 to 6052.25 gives 1.05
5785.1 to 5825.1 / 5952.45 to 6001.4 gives 1.06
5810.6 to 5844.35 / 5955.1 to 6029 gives 1.06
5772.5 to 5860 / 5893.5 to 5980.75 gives 1.03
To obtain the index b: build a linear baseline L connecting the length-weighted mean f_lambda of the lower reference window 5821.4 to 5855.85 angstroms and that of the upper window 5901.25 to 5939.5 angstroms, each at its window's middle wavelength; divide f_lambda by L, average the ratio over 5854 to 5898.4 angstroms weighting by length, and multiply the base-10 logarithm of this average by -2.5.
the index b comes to -0.01 mag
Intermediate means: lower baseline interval 9.06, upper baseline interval 8.98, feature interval 9.13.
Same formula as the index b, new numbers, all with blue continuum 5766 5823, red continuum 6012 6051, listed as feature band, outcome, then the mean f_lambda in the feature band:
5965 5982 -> 0.020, 8.78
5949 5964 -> -0.006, 9.01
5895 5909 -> 0.017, 8.86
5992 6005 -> 0.007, 8.87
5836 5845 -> 0.004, 9.02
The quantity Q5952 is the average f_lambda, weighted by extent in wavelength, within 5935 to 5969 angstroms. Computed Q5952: 8.91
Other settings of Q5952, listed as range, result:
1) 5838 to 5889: 9.14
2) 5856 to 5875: 9.27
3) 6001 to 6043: 8.93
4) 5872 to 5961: 8.99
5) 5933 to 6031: 8.9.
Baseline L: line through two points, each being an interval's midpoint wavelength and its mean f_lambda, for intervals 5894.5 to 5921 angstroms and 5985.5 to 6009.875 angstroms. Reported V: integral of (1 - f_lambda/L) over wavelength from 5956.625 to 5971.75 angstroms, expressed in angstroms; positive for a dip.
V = 0.2 angstroms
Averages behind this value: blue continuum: 9.03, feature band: 8.89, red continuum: 9.04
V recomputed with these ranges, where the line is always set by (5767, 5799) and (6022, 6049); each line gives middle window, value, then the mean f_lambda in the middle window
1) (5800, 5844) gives 1.86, 8.91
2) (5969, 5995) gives 0.48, 8.9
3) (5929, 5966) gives 0.79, 8.92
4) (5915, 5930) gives 0.44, 8.89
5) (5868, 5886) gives 0.08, 9.19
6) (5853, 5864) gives 0.16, 9.11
